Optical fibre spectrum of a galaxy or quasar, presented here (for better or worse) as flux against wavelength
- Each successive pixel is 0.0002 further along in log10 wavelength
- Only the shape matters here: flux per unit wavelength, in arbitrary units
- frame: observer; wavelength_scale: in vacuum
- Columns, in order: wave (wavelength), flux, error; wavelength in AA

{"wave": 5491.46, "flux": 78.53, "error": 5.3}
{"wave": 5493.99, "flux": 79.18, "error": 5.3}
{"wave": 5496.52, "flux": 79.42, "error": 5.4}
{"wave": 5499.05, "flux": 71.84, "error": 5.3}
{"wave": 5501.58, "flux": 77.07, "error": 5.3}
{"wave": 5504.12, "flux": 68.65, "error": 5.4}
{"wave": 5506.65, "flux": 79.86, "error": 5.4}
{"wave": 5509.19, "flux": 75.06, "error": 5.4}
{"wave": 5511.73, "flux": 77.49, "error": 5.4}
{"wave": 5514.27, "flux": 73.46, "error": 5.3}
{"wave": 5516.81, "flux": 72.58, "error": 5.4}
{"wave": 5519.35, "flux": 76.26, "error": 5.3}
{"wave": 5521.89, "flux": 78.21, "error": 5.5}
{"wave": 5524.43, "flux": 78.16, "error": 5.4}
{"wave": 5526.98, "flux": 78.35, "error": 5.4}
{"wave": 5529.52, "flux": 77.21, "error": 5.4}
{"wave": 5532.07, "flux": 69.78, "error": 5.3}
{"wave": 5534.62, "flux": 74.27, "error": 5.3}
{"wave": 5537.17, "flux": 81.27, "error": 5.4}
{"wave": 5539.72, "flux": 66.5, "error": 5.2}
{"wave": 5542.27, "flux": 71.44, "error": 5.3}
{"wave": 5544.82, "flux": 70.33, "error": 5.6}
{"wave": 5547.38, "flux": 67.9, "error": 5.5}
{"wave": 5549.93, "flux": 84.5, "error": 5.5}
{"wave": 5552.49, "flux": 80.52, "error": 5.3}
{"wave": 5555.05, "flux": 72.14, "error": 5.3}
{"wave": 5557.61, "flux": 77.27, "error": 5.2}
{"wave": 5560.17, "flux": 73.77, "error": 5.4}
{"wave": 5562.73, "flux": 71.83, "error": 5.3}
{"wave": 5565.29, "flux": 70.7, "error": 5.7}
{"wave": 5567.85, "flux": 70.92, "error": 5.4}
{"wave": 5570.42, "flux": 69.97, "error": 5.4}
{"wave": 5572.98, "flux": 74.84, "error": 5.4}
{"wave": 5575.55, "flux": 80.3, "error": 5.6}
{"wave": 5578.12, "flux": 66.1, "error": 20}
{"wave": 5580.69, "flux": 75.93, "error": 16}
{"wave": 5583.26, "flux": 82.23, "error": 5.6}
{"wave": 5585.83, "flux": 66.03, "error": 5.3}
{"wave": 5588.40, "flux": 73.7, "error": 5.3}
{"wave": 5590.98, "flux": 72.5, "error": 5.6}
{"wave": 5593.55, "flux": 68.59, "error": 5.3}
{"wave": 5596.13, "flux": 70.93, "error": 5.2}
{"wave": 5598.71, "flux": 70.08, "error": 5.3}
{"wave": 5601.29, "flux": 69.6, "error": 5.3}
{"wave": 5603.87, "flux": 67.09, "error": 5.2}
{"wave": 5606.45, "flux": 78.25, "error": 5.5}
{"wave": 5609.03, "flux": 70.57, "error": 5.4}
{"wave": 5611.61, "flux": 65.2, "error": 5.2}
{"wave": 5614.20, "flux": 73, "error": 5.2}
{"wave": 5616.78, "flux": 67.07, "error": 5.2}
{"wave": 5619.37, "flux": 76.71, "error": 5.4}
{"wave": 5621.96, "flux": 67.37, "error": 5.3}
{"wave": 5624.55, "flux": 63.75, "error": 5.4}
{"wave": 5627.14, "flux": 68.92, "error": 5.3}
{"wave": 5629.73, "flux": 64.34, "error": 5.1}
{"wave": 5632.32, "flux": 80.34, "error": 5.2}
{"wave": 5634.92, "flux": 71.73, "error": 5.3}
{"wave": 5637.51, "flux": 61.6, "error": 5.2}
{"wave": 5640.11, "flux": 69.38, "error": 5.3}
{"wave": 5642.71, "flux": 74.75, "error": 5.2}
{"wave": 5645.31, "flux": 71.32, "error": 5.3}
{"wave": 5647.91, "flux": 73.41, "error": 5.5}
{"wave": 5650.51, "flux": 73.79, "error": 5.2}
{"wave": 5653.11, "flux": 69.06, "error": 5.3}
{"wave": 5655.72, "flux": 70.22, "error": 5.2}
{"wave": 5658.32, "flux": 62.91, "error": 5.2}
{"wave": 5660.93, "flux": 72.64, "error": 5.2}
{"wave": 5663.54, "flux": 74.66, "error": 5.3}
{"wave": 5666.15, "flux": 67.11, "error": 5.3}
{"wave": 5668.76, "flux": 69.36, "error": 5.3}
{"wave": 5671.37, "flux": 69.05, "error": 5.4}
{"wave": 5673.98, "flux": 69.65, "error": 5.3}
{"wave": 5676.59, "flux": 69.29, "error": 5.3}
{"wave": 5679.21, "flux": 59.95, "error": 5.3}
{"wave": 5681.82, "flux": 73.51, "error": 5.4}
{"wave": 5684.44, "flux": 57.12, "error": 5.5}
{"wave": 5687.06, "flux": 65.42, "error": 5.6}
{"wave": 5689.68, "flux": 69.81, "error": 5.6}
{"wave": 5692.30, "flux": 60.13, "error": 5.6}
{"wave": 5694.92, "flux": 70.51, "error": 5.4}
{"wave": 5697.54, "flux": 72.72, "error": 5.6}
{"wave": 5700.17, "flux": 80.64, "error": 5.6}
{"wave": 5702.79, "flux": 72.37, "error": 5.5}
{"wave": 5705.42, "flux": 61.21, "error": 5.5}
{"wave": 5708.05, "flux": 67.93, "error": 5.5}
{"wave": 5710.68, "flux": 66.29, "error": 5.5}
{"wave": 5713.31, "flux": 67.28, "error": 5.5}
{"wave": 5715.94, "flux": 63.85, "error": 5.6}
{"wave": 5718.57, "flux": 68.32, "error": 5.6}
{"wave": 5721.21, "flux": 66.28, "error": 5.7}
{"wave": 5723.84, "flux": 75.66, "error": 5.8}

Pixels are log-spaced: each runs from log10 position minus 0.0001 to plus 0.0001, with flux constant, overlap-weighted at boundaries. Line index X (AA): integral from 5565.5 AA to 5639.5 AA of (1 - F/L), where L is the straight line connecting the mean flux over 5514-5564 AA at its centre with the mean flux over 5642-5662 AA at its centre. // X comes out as 1.7 AA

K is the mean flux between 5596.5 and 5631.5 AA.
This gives 69.6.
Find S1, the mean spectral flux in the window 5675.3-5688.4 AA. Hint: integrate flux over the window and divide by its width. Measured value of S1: 65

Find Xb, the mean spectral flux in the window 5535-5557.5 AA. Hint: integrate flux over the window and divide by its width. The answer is 74.5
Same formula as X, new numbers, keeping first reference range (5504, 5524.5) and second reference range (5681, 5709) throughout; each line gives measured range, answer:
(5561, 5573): 0.35 AA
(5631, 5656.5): -0.44 AA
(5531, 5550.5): 0.47 AA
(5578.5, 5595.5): 0.01 AA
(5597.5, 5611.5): 0.27 AA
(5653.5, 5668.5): 0.04 AA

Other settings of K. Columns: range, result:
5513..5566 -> 74.6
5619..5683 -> 69.7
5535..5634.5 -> 72.2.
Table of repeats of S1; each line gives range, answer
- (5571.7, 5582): 74.3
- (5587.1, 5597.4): 71.4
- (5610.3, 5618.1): 68.5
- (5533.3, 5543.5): 73.4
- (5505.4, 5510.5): 77.4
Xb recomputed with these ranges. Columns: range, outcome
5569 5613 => 71.9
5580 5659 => 70.7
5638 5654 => 71.5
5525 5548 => 73.3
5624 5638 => 69.1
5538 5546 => 70.1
